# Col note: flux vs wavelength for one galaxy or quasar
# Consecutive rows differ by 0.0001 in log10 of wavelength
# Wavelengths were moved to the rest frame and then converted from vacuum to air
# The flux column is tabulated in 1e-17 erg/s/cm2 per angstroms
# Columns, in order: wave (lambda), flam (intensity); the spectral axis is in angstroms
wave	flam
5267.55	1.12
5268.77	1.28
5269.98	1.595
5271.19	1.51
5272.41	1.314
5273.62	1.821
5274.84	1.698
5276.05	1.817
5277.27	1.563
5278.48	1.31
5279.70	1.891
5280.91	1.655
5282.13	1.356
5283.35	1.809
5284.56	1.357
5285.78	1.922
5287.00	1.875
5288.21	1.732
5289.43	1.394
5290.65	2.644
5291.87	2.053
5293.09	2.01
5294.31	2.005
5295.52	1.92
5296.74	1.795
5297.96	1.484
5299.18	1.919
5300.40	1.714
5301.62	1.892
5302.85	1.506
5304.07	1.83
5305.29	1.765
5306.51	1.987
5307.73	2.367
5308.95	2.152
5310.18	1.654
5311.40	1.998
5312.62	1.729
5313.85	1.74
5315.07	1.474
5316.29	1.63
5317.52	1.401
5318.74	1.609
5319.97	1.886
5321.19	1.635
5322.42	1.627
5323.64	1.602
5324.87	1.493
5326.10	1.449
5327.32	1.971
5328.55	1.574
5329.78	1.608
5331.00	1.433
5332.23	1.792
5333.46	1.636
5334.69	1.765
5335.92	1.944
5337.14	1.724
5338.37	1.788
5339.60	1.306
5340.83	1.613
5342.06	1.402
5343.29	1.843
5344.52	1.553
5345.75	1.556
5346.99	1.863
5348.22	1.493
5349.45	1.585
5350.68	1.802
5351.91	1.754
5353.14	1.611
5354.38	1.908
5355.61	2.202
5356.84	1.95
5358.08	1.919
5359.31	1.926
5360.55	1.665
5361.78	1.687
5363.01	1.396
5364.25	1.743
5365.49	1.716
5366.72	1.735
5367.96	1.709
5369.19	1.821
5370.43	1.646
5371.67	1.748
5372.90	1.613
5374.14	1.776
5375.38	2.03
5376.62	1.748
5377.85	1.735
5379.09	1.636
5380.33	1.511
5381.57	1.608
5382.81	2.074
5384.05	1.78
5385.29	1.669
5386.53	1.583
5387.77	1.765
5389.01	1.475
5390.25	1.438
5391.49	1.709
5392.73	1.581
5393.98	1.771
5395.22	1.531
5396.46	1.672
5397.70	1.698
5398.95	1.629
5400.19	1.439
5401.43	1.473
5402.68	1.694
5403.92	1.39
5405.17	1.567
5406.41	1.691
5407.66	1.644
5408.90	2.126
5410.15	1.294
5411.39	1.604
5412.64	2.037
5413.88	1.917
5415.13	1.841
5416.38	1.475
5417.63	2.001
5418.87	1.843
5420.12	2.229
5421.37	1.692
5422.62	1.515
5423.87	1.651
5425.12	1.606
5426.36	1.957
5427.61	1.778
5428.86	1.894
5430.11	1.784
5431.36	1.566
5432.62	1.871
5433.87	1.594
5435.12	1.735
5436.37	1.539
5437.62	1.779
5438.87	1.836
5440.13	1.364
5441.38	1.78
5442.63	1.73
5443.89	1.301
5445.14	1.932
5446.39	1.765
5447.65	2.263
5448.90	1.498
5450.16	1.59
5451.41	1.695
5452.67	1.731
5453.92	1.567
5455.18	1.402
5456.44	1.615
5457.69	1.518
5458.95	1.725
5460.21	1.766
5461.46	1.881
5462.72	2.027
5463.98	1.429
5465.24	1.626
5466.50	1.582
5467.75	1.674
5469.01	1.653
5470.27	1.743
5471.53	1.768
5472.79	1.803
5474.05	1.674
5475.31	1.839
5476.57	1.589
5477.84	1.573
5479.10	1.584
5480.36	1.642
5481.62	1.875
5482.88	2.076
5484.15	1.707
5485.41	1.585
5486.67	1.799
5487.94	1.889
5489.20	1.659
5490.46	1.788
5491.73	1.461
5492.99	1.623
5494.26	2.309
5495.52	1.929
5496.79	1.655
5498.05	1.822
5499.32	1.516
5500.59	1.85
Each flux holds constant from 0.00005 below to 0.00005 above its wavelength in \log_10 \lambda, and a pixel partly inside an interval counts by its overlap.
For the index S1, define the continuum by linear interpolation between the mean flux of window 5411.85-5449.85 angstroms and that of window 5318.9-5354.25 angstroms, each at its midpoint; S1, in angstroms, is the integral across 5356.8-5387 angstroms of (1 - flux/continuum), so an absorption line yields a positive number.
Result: -0.7 angstroms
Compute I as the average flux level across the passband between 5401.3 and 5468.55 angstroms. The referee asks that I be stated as 1.71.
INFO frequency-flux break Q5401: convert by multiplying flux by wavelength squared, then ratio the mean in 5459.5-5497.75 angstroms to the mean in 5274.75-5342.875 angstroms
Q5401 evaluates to 1.07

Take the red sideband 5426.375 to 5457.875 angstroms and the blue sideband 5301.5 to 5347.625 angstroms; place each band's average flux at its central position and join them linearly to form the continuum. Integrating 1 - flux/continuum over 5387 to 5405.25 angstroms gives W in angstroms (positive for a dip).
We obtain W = 1.15 angstroms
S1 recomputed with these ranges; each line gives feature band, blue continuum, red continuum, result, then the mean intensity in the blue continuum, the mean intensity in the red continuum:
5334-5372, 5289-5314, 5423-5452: 2.1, 1.89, 1.72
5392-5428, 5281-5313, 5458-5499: 1.5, 1.84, 1.74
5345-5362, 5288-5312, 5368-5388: 0.0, 1.89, 1.73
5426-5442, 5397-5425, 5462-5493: -0.2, 1.7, 1.71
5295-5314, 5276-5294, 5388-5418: -1.1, 1.76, 1.65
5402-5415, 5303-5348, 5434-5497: 0.0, 1.7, 1.71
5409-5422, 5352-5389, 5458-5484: -0.5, 1.75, 1.72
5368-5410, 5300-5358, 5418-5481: 1.0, 1.72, 1.71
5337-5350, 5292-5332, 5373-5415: 0.9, 1.75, 1.68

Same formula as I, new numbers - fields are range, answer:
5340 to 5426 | 1.7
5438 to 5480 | 1.68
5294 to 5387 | 1.73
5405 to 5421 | 1.8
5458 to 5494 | 1.72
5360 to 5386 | 1.72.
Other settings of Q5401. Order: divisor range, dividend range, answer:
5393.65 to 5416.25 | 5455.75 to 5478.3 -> 1.04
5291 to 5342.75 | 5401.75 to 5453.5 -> 1.03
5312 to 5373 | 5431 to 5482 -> 1.04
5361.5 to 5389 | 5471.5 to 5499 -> 1.07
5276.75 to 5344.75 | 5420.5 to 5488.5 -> 1.04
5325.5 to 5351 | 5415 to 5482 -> 1.08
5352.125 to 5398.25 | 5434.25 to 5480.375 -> 1.01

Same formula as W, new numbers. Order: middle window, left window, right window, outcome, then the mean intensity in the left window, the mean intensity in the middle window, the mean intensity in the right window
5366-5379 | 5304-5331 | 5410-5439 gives -0.1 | 1.73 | 1.75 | 1.76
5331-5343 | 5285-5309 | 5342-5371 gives 0.9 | 1.89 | 1.66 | 1.73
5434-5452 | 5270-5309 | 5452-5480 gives -0.1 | 1.78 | 1.7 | 1.67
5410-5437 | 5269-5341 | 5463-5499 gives -0.4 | 1.72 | 1.75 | 1.73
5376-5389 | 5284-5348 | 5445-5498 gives 0.3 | 1.74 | 1.7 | 1.73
